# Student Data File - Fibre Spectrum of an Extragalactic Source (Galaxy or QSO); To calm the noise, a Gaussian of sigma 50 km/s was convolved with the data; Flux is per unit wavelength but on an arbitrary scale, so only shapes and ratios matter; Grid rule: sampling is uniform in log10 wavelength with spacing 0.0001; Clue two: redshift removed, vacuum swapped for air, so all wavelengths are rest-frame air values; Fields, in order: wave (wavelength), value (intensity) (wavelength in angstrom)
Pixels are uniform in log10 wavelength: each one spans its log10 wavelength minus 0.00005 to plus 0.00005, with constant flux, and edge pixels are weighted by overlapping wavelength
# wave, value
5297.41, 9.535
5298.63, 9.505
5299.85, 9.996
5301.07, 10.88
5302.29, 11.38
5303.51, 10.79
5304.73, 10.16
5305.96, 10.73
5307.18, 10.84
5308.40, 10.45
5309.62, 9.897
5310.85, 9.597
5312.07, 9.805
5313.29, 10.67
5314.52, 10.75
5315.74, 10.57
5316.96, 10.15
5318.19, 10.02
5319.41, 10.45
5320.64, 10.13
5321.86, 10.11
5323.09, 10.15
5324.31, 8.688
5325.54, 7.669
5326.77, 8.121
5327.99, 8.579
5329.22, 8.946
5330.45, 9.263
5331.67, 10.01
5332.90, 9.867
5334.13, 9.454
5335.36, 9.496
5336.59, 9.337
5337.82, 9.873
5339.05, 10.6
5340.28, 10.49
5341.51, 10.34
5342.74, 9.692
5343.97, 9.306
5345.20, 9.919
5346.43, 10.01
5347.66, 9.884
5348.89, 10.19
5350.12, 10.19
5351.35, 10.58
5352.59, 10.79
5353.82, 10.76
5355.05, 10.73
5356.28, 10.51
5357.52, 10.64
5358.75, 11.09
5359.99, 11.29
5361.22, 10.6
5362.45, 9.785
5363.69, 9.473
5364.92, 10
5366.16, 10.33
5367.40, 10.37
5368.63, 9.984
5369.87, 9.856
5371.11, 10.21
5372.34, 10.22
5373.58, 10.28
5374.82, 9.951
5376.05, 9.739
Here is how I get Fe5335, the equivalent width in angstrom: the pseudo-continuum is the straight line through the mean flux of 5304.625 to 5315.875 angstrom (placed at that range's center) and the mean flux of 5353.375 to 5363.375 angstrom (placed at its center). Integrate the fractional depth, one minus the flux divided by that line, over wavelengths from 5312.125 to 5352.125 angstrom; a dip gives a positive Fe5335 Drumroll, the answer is 2.6 angstrom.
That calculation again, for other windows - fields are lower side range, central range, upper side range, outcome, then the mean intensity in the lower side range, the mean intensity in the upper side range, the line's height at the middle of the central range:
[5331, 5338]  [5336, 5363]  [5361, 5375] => -1.3 angstrom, 9.66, 10.1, 9.84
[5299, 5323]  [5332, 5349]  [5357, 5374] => 0.7 angstrom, 10.4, 10.3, 10.3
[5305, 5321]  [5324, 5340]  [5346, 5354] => 1.6 angstrom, 10.3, 10.3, 10.3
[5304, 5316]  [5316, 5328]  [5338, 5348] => 0.9 angstrom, 10.3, 10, 10.2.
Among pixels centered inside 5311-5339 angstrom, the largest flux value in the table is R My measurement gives 10.75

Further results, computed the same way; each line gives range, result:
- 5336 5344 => 10.6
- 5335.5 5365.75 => 11.29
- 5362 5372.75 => 10.37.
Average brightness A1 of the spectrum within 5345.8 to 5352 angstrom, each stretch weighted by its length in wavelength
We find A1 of 10.2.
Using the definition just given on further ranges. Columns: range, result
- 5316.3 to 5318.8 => 10.1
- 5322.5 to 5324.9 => 9.44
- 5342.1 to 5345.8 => 9.65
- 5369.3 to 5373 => 10.1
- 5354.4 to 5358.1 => 10.6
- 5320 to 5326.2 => 9.34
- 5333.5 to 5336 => 9.46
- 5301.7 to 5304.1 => 11.1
